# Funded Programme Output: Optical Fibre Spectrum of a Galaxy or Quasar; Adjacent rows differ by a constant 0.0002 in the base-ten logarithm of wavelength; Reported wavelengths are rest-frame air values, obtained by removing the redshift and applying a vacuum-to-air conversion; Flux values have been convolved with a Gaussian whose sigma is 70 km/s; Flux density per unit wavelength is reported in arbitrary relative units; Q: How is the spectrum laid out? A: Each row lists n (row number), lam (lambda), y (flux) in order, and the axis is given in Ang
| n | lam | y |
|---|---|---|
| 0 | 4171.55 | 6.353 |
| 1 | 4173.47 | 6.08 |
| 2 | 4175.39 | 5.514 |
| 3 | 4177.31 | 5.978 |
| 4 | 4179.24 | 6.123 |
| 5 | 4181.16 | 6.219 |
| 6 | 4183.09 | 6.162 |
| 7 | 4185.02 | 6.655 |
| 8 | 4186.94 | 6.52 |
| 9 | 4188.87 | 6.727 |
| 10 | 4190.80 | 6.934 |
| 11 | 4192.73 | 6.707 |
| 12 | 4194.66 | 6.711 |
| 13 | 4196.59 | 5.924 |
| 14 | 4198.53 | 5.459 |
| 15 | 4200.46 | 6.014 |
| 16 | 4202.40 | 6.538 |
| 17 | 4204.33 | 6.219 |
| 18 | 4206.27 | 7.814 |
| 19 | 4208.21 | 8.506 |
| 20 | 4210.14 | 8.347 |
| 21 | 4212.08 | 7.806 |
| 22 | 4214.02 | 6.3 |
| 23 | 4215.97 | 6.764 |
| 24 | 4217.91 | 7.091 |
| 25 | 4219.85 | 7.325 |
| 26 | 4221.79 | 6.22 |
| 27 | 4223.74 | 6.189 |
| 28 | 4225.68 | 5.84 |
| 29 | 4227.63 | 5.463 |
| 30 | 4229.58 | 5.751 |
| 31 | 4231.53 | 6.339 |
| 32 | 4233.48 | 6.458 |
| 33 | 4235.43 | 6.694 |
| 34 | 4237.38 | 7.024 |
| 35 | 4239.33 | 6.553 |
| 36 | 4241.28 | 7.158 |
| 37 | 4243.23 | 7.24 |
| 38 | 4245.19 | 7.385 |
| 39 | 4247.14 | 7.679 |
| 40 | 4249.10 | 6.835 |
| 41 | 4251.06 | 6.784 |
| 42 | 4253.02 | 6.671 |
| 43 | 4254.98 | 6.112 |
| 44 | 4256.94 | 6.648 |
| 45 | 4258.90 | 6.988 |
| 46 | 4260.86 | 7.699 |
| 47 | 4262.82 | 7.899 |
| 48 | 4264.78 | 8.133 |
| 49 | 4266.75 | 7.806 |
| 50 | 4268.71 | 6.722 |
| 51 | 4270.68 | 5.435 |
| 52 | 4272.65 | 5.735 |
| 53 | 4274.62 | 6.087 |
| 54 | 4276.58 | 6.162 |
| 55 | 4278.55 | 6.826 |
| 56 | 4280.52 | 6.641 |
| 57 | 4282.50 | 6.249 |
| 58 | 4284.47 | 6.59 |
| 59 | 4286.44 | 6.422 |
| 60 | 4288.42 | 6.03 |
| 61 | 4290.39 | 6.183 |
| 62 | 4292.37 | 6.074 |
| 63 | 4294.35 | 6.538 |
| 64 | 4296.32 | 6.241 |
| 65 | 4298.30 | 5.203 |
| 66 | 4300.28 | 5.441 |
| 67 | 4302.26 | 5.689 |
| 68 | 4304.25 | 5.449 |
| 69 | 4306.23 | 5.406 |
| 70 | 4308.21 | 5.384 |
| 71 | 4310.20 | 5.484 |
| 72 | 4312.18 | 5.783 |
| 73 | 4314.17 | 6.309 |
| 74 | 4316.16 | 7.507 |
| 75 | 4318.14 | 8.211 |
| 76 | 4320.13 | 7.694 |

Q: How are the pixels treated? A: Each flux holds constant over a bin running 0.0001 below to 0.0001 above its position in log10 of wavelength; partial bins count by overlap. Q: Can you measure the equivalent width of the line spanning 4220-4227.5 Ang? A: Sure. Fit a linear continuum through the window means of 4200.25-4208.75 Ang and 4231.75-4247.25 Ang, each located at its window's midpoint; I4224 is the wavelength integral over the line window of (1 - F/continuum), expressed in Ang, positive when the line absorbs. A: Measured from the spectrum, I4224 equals 0.9 Ang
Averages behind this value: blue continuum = 7.03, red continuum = 6.96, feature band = 6.15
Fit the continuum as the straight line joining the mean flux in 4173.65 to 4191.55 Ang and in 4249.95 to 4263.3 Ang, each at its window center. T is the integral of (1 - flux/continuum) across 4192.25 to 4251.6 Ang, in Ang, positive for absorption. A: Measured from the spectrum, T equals -1.0 Ang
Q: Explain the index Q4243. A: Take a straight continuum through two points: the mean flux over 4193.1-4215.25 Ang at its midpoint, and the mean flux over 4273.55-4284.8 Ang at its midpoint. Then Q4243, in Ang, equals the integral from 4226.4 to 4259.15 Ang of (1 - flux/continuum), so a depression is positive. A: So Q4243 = -0.2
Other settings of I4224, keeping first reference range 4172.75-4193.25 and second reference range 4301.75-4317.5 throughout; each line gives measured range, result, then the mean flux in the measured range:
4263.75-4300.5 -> -2.1 Ang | 6.36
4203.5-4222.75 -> -3.1 Ang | 7.25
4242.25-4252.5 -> -1.7 Ang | 7.16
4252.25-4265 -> -2.1 Ang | 7.12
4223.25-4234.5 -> 0.3 Ang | 6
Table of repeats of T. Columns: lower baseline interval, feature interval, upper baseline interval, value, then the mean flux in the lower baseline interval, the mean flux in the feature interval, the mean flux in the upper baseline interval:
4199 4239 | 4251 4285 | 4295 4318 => -2.53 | 6.72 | 6.73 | 5.91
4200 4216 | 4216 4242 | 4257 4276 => 2.29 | 7.2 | 6.47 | 6.92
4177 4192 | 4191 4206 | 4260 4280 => 0.39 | 6.44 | 6.33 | 6.84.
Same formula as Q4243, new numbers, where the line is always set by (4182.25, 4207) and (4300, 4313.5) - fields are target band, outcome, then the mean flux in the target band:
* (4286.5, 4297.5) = -1.07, 6.21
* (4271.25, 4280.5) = -0.67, 6.22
